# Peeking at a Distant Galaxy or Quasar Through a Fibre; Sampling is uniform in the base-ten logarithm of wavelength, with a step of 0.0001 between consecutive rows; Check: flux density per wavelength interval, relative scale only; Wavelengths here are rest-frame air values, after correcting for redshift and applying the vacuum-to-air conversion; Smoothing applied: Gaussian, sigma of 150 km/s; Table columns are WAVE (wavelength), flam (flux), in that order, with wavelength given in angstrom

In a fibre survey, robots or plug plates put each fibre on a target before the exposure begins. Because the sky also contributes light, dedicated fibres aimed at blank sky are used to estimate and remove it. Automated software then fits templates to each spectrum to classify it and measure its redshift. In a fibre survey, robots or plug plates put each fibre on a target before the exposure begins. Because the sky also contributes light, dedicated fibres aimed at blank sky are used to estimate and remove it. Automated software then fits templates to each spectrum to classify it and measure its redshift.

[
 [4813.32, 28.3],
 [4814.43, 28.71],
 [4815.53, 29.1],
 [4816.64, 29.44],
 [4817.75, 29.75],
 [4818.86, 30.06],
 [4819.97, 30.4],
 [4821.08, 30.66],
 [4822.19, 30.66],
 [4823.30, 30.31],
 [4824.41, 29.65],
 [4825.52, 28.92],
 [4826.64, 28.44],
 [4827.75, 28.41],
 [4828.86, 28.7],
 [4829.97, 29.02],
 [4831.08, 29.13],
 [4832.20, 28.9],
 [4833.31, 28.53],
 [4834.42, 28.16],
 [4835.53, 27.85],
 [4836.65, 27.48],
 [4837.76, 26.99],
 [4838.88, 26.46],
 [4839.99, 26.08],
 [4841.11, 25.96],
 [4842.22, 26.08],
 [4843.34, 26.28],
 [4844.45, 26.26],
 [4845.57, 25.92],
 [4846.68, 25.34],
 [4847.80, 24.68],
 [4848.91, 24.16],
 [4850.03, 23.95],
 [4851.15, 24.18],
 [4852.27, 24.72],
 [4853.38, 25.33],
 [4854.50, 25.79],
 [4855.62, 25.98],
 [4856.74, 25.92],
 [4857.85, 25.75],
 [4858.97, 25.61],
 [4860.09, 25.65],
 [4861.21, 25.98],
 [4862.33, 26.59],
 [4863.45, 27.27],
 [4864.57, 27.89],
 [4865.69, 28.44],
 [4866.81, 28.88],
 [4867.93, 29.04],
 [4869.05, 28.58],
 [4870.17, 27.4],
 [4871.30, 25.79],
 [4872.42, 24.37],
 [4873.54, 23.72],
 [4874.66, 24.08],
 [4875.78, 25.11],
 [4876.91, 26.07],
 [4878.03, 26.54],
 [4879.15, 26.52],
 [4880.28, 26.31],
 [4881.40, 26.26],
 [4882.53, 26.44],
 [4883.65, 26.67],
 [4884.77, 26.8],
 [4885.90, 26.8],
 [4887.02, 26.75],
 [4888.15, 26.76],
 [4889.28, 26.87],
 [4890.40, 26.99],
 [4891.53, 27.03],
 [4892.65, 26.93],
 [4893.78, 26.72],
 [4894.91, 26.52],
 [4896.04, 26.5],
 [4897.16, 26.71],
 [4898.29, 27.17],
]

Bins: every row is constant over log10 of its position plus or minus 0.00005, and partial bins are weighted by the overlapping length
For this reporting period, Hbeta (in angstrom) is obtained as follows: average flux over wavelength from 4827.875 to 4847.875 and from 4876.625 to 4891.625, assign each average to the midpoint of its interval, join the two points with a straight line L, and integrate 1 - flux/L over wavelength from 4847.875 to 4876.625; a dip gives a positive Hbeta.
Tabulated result 1.0 angstrom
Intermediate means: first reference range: 27.2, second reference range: 26.6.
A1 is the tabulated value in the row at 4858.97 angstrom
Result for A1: 25.61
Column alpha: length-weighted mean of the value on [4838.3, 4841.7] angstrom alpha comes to 26.2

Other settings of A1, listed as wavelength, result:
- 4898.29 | 27.17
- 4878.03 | 26.54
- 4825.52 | 28.92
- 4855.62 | 25.98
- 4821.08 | 30.66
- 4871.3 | 25.79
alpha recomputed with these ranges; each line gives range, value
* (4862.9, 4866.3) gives 27.9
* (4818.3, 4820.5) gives 30.2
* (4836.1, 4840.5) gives 26.8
